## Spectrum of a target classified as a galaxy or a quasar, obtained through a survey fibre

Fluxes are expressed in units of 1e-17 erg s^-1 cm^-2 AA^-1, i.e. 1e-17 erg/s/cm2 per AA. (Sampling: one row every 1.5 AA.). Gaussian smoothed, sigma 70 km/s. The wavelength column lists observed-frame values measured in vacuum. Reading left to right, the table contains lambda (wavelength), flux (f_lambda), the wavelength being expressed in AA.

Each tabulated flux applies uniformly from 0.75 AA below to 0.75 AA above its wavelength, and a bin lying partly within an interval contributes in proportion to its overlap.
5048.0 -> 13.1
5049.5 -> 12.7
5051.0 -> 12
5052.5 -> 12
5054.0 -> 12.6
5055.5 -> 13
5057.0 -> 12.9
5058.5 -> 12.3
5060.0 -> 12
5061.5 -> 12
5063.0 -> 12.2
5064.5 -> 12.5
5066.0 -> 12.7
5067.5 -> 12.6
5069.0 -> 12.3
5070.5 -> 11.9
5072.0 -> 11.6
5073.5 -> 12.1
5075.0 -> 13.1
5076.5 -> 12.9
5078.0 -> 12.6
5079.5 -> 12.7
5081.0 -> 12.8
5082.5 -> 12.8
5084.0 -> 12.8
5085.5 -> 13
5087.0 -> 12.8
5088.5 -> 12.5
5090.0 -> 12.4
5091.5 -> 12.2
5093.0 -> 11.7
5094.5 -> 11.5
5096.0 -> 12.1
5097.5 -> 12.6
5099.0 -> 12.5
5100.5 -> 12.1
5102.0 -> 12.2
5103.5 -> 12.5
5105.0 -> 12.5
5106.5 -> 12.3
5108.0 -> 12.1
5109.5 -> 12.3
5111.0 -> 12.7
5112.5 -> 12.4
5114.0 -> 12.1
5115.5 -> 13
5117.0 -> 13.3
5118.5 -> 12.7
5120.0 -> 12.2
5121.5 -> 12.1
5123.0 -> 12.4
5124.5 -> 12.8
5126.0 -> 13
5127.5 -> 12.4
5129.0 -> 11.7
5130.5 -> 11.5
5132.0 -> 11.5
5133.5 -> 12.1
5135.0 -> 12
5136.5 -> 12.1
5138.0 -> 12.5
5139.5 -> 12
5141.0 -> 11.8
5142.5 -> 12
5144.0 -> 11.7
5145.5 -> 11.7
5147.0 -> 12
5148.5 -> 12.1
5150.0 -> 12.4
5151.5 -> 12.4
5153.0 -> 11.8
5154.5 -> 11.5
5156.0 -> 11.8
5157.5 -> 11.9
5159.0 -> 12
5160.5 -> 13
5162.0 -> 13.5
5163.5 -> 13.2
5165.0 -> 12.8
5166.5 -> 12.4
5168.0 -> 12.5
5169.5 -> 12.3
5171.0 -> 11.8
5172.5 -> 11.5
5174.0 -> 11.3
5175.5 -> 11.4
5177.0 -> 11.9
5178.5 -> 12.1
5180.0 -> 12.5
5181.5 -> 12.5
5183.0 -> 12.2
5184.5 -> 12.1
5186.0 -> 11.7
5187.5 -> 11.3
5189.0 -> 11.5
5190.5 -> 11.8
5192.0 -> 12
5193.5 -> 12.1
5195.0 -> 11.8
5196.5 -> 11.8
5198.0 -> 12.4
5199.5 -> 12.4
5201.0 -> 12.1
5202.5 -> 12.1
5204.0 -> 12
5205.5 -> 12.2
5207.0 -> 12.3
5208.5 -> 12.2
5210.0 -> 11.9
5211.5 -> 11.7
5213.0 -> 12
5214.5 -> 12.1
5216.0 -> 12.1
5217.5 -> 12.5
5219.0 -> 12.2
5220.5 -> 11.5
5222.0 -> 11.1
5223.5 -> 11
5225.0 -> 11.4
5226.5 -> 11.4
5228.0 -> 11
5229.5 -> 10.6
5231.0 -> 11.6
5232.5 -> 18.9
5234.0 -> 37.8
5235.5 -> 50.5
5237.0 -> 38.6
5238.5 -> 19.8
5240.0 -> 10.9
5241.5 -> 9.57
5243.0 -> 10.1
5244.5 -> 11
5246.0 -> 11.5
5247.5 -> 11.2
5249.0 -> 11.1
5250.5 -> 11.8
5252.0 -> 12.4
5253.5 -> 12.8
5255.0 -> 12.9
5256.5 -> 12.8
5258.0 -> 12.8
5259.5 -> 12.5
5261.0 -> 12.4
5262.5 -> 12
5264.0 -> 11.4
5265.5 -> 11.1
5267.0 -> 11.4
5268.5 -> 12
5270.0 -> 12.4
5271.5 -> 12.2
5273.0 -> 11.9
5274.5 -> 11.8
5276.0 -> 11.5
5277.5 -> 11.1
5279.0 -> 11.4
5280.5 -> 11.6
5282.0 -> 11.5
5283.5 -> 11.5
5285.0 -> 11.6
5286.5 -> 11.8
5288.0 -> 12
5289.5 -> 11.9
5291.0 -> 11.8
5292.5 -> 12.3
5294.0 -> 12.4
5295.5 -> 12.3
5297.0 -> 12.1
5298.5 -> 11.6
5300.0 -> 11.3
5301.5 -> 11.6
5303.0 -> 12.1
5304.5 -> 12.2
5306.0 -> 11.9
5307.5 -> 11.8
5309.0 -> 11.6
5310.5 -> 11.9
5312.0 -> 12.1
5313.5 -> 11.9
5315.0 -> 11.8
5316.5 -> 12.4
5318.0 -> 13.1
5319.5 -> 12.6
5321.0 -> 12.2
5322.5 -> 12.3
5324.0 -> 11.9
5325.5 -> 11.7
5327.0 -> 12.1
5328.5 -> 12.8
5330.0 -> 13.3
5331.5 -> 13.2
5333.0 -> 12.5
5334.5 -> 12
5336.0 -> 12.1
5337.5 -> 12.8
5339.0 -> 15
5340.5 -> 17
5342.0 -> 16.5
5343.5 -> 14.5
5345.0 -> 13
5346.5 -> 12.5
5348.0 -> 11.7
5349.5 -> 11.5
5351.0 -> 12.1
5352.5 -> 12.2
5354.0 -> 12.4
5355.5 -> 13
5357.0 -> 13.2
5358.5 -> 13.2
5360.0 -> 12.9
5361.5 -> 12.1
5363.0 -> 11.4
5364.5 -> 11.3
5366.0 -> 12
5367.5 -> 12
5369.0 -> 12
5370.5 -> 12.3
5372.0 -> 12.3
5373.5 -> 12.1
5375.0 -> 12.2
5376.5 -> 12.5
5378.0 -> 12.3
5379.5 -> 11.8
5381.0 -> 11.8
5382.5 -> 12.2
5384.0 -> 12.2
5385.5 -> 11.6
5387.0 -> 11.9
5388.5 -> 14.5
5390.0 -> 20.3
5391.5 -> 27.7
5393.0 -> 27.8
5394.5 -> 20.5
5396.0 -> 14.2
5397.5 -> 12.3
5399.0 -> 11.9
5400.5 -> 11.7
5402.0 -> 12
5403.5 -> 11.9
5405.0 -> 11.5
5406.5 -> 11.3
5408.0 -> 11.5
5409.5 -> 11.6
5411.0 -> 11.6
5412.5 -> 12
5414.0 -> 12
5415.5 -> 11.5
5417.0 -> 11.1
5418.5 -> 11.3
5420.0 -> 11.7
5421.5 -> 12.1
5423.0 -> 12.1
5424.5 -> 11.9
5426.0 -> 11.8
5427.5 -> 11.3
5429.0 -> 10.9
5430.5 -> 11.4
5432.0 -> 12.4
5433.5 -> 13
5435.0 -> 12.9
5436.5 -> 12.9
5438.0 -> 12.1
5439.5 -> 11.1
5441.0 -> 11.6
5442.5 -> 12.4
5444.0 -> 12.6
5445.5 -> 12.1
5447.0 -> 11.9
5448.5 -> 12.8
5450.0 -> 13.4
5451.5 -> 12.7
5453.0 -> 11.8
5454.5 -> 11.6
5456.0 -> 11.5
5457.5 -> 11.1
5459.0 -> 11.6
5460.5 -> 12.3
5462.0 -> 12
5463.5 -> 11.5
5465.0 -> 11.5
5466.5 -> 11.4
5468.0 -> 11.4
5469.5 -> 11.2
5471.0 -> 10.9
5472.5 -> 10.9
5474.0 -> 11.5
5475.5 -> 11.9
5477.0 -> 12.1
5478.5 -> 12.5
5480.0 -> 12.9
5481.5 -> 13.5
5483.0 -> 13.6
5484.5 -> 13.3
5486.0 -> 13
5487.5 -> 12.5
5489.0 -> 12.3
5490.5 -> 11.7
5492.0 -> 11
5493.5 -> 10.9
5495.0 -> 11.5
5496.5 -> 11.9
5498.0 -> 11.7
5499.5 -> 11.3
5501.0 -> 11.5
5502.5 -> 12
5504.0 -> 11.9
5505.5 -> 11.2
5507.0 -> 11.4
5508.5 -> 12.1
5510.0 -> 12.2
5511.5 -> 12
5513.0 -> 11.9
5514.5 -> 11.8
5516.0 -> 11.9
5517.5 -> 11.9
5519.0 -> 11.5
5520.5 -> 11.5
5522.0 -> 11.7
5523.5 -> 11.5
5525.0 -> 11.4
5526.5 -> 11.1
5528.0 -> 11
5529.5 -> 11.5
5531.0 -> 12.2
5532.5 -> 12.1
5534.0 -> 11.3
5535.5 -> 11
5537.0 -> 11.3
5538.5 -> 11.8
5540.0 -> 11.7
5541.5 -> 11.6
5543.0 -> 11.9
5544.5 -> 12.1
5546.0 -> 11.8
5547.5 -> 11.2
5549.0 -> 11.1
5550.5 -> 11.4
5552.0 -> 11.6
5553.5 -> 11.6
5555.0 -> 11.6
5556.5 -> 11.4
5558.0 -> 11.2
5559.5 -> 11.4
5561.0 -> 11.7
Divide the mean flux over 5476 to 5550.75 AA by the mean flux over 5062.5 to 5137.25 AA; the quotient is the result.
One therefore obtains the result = 0.96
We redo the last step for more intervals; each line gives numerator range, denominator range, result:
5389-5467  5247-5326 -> 1.08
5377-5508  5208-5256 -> 0.84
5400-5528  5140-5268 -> 0.90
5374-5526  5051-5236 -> 0.98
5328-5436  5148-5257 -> 0.97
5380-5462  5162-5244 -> 0.94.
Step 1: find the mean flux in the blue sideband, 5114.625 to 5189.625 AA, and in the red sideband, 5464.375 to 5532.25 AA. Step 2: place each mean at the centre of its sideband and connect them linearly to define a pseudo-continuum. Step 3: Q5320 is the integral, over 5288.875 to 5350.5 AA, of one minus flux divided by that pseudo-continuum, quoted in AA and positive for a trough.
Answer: -2.7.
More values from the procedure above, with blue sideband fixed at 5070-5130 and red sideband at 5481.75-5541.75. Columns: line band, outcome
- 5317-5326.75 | -0.2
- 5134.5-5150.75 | 0.4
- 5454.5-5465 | 0.2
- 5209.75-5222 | 0.3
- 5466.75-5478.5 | 0.4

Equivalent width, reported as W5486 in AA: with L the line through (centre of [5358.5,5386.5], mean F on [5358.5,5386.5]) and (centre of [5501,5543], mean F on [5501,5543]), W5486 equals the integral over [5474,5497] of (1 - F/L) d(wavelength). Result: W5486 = -1.0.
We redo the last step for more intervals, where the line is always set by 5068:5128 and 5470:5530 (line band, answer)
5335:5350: -2.0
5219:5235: -3.7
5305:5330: -0.1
